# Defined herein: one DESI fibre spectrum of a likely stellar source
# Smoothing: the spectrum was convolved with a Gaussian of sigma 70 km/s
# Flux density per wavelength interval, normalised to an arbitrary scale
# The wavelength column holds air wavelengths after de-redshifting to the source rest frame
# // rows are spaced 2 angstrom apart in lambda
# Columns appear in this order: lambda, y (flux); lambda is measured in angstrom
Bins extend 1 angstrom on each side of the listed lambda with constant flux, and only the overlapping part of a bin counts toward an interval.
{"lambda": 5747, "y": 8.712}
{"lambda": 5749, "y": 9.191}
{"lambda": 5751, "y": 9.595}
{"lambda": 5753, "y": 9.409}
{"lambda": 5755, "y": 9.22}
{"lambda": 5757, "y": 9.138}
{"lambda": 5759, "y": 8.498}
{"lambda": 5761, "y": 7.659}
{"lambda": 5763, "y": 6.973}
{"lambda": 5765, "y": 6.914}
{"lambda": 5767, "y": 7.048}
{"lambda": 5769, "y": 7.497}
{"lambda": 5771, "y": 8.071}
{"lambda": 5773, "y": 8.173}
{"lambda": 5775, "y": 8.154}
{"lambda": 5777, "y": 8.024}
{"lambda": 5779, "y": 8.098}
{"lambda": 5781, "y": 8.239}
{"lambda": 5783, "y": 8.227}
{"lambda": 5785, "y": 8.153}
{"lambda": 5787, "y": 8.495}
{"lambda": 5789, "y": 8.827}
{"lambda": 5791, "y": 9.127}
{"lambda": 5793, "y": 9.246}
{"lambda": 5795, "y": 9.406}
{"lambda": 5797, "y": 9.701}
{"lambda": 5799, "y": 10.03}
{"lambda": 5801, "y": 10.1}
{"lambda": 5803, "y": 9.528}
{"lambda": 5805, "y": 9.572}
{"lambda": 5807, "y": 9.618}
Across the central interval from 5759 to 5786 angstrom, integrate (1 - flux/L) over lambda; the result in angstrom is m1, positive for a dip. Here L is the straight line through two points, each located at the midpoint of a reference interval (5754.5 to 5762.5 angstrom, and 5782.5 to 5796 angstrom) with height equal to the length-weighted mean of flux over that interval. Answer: 2.6 angstrom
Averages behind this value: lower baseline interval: 8.49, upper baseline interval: 8.8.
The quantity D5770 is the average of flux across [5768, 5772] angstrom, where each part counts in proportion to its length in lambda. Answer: 7.78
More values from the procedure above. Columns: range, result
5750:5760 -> 9.17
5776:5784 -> 8.15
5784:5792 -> 8.65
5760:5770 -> 7.22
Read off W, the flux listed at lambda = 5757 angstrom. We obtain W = 9.138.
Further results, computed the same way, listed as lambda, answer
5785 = 8.153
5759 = 8.498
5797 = 9.701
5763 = 6.973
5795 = 9.406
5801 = 10.1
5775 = 8.154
